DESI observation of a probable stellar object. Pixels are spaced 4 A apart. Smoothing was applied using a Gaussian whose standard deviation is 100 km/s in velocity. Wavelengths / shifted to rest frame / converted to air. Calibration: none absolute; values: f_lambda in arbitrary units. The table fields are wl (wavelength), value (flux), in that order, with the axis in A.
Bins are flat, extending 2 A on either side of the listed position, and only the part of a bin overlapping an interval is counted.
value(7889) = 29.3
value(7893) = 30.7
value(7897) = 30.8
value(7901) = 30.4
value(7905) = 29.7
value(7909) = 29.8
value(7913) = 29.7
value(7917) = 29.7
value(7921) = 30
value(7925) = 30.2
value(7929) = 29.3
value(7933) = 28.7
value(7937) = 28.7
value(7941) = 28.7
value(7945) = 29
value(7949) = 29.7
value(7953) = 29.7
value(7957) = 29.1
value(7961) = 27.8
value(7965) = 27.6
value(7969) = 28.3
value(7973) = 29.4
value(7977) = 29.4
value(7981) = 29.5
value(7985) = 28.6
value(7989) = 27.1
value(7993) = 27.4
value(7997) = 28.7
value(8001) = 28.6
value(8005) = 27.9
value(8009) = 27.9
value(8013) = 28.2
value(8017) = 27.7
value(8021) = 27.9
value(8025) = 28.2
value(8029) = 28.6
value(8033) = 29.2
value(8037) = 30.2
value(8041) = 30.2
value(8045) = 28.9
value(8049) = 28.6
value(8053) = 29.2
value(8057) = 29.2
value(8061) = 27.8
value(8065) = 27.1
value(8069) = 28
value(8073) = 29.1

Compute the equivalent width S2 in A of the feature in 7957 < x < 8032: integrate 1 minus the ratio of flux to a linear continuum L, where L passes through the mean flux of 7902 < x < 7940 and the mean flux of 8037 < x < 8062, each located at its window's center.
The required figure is 2.6 A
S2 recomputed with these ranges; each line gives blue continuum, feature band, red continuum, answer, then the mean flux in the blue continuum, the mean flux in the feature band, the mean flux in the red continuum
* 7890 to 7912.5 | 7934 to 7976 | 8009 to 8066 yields 1.1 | 30.2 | 28.8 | 28.6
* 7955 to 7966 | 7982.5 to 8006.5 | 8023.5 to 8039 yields 0.5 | 28.2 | 28.1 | 29.1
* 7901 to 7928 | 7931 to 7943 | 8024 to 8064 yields 0.4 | 29.9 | 28.7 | 29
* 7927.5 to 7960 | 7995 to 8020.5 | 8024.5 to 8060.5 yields 0.8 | 29.1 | 28.2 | 29.1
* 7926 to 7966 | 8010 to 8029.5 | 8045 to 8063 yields 0.5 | 28.9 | 28.1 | 28.7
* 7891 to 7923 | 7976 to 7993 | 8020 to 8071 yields 0.5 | 30.1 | 28.5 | 28.7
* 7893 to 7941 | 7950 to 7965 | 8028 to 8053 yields 0.4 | 29.7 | 28.8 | 29.3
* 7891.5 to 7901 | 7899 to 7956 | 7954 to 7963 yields 0.2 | 30.7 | 29.5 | 28.6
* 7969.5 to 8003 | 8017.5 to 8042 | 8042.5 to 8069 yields -0.4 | 28.6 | 28.9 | 28.5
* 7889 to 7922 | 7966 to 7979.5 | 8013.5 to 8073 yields 0.2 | 30.1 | 28.9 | 28.6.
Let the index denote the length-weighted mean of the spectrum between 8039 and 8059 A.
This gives 29.2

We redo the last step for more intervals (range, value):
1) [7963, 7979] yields 28.7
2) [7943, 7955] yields 29.5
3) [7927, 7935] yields 29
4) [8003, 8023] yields 27.9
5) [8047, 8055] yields 28.9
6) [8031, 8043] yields 29.9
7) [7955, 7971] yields 28.2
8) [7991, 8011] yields 28.1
